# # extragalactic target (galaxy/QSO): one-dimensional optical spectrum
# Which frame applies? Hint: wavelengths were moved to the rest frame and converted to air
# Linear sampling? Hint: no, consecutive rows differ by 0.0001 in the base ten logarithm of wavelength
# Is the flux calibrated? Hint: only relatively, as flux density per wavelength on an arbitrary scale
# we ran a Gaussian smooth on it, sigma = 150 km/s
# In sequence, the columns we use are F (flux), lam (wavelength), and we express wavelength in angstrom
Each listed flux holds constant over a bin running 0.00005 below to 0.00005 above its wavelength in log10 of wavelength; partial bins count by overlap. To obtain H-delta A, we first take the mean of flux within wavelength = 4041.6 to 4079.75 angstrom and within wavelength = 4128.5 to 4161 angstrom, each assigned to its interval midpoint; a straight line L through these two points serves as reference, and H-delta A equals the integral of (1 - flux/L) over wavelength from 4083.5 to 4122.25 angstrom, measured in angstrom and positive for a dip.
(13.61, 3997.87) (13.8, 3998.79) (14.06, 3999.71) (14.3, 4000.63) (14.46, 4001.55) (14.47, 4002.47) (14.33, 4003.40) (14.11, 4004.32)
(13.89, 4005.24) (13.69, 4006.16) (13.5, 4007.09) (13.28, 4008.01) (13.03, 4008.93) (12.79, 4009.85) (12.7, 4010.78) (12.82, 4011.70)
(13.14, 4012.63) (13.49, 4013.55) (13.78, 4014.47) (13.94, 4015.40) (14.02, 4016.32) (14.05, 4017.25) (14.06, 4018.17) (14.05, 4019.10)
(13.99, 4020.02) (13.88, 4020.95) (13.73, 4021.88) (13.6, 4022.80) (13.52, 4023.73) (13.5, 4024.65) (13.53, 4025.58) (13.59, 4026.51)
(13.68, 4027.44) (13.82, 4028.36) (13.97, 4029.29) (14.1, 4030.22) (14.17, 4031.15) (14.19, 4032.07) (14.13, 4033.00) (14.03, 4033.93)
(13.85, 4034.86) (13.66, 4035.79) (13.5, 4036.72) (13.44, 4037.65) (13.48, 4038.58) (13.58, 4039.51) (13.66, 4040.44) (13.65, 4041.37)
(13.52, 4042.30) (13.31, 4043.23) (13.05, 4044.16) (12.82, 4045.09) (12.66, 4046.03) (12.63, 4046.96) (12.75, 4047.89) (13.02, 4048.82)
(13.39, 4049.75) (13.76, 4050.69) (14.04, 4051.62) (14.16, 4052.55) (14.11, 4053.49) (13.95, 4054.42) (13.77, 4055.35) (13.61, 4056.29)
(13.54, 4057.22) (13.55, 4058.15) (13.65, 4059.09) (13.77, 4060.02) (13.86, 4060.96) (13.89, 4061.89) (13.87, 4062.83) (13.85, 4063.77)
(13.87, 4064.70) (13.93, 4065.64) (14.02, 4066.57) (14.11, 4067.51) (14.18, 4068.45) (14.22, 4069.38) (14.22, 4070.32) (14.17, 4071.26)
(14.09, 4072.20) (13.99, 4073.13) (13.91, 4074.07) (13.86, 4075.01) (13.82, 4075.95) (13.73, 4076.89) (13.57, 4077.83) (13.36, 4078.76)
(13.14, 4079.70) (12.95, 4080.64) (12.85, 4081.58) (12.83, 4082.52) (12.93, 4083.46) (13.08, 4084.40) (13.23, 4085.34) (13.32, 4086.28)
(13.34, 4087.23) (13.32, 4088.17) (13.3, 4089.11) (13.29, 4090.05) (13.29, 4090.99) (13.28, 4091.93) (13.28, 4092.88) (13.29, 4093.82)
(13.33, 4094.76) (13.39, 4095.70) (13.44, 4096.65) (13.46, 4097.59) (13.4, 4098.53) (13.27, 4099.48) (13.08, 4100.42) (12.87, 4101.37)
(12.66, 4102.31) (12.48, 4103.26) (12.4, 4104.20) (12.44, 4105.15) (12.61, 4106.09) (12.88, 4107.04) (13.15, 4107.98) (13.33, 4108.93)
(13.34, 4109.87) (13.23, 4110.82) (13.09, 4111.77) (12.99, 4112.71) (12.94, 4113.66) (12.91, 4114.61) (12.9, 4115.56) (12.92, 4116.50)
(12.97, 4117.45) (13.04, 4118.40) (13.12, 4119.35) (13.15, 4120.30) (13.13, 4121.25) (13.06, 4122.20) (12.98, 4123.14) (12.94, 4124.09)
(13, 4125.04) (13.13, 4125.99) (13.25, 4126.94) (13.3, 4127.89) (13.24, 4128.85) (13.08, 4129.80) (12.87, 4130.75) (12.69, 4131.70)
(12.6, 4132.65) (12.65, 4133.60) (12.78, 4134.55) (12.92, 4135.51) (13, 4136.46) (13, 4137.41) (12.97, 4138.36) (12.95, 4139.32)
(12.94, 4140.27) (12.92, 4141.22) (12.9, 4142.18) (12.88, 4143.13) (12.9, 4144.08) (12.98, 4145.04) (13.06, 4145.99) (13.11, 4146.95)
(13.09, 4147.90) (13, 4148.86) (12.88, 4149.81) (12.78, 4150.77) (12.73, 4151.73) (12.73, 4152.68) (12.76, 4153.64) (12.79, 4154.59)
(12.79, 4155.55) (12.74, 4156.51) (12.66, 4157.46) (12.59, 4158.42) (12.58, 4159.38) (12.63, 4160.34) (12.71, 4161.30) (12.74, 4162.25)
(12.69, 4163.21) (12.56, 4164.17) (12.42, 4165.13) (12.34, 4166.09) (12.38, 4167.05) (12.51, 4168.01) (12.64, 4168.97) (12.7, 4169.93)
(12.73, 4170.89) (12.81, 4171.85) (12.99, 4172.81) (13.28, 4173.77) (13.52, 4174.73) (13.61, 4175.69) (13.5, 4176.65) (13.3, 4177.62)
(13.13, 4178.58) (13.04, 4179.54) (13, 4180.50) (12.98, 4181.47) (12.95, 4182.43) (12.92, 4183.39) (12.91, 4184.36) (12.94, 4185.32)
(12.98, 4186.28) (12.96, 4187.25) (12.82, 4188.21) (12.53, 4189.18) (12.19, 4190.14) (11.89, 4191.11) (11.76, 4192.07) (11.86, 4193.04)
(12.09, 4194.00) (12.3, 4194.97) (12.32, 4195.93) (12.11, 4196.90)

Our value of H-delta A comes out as 0.5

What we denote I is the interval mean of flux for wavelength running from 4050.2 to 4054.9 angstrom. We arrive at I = 14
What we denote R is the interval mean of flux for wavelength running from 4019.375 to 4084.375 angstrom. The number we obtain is 13.7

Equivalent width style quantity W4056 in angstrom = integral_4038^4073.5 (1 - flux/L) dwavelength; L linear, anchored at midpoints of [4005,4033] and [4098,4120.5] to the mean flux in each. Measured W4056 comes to -0.8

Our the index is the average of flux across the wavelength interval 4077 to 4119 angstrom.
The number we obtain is 13.1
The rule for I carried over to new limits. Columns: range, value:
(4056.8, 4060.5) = 13.6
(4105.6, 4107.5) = 12.7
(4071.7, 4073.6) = 14.1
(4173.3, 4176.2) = 13.5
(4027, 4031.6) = 14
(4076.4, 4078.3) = 13.7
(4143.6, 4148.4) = 13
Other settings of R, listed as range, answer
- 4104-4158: 12.9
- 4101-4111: 12.8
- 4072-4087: 13.4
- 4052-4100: 13.6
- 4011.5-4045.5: 13.7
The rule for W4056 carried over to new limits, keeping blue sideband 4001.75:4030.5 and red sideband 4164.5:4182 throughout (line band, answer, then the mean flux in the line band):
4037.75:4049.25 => 0.3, 13.2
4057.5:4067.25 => -0.3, 13.8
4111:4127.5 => 0.2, 13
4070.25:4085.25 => -0.1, 13.5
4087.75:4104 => 0.1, 13.2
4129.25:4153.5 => 0.4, 12.9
